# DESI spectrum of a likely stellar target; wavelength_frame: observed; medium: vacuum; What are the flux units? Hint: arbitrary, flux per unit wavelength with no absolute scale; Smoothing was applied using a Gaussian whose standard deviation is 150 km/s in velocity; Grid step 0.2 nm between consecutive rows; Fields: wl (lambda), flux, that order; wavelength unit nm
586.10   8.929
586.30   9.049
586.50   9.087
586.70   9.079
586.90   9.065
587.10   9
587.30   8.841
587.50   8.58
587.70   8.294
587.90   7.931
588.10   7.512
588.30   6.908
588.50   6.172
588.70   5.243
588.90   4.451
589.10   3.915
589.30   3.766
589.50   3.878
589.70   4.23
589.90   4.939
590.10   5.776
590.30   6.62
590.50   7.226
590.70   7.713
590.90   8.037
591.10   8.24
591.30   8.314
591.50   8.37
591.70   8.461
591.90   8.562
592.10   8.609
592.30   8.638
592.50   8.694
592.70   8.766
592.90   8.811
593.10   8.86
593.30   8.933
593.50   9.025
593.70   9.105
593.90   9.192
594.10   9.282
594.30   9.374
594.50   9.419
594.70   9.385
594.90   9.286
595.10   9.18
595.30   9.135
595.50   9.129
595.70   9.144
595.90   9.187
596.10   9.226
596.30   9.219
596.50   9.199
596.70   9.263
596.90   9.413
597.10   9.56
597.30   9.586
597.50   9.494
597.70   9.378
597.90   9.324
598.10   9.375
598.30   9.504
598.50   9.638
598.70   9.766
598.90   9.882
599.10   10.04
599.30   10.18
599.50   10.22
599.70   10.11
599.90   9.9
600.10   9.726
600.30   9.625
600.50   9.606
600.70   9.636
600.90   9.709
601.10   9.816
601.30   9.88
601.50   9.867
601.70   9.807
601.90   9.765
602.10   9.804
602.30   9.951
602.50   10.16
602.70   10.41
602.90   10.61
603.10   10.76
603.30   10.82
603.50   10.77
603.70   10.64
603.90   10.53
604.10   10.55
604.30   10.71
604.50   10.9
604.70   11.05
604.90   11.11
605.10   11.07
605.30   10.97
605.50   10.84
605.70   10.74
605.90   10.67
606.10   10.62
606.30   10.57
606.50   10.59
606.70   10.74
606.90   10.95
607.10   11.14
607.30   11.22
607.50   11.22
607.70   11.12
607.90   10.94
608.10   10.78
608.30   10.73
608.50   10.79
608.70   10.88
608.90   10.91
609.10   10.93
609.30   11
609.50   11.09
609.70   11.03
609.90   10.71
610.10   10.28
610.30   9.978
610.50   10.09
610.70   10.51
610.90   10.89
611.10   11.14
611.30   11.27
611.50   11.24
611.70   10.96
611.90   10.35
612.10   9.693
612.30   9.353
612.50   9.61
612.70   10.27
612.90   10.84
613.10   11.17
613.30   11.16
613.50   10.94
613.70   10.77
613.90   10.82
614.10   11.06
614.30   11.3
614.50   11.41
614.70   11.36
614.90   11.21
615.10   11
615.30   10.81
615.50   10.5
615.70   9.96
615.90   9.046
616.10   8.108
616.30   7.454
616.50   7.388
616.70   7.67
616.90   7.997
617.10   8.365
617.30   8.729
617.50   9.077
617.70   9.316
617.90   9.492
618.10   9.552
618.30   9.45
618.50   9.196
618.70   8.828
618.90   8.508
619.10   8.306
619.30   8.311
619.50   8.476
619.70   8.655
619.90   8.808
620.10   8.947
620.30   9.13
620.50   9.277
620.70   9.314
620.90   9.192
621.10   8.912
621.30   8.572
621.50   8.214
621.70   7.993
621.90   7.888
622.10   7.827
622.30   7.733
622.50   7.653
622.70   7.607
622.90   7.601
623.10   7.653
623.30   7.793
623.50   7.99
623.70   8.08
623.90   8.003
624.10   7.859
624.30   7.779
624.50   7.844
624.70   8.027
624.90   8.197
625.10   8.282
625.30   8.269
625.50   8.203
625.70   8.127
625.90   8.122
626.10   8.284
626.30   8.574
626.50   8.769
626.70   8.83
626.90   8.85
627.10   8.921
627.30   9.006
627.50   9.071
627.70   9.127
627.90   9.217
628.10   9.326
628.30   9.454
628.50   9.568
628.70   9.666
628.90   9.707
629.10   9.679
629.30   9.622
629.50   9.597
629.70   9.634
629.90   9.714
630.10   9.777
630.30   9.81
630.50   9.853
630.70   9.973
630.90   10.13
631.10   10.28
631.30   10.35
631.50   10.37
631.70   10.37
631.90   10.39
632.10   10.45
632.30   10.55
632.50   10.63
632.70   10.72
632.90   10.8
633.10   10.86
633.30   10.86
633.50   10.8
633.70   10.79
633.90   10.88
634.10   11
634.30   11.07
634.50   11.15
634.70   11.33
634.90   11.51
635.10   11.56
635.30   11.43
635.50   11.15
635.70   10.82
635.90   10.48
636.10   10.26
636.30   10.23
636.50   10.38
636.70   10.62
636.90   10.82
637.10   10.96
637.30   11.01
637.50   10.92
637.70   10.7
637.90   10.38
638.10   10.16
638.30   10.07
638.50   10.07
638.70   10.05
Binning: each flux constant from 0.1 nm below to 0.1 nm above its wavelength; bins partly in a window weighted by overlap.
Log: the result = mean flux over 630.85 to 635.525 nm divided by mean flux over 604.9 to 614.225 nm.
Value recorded 1.00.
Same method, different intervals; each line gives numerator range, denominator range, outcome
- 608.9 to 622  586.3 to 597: 1.21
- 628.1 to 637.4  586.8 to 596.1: 1.33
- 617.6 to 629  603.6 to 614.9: 0.80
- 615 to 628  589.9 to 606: 0.90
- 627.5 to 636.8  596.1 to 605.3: 1.03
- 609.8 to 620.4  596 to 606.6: 0.97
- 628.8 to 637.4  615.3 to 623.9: 1.23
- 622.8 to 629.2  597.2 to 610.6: 0.82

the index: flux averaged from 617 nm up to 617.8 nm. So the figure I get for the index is 8.87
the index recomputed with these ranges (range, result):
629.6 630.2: 9.71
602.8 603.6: 10.7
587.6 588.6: 7.36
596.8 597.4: 9.52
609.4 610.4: 10.6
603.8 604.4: 10.6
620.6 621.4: 9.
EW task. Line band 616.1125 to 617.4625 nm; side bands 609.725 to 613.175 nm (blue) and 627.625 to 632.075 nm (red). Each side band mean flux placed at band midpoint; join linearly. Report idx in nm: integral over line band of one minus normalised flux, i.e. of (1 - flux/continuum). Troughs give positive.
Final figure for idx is 0.30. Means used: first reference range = 10.5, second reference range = 9.82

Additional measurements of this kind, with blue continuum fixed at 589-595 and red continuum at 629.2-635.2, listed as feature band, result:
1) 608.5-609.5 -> -0.22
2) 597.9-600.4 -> -0.47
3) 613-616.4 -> -0.43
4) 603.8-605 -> -0.30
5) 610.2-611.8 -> -0.30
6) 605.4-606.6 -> -0.27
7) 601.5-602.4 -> -0.15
